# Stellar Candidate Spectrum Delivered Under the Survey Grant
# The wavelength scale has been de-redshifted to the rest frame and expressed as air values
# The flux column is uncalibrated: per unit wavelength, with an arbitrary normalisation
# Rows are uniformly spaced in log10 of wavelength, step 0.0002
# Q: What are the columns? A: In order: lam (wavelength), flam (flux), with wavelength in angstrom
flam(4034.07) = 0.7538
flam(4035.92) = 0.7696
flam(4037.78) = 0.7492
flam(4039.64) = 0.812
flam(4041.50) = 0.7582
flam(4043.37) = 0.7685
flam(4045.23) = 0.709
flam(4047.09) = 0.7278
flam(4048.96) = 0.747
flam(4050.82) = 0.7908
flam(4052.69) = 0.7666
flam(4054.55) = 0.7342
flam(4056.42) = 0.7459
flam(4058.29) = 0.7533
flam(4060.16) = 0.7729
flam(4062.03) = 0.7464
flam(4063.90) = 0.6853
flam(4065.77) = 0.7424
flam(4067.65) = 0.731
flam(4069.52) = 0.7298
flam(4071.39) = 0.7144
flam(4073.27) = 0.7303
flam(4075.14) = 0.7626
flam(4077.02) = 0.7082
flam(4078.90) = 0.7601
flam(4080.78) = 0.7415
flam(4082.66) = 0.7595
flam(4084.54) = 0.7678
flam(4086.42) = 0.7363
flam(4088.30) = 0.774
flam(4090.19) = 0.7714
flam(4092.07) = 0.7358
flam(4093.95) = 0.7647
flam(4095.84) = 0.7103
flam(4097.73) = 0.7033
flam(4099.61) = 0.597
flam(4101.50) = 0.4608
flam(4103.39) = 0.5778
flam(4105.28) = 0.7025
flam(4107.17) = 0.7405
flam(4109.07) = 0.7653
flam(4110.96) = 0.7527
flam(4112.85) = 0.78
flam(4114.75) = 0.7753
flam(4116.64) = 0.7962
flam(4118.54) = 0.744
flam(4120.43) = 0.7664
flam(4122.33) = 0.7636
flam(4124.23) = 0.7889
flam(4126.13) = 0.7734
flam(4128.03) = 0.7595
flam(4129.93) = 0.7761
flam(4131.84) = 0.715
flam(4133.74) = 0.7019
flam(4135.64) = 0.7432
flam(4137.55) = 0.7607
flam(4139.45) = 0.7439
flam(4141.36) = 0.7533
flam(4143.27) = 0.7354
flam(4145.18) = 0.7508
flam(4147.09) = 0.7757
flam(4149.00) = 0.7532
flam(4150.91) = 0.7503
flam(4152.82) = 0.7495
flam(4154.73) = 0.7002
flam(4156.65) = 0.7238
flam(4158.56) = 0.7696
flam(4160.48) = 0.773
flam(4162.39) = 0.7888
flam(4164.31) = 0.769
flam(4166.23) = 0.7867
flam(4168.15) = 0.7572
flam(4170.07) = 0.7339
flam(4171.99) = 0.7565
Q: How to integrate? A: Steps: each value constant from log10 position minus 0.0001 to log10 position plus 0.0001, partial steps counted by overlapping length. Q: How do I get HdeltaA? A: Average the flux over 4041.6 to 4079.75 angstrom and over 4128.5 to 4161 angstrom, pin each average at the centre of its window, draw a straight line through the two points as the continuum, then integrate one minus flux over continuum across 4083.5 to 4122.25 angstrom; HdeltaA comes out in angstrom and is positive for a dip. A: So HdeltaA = 1.1 angstrom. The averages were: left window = 0.742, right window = 0.745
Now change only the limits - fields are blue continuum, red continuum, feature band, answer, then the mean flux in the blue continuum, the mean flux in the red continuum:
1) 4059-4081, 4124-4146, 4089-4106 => 1.6 angstrom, 0.735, 0.749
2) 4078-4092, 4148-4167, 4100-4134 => 1.3 angstrom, 0.757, 0.756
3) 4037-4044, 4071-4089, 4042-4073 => 0.8 angstrom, 0.772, 0.746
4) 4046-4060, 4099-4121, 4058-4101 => 0.0 angstrom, 0.753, 0.706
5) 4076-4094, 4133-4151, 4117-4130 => -0.3 angstrom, 0.751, 0.747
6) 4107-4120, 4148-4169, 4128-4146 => 0.4 angstrom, 0.766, 0.757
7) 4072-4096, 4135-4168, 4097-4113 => 1.7 angstrom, 0.749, 0.755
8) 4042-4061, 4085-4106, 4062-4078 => -0.1 angstrom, 0.751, 0.687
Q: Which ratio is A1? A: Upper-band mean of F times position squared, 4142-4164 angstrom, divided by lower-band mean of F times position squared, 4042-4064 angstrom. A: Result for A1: 1.06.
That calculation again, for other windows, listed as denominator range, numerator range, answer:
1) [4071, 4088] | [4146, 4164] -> 1.05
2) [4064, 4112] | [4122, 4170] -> 1.08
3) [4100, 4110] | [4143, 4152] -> 1.19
